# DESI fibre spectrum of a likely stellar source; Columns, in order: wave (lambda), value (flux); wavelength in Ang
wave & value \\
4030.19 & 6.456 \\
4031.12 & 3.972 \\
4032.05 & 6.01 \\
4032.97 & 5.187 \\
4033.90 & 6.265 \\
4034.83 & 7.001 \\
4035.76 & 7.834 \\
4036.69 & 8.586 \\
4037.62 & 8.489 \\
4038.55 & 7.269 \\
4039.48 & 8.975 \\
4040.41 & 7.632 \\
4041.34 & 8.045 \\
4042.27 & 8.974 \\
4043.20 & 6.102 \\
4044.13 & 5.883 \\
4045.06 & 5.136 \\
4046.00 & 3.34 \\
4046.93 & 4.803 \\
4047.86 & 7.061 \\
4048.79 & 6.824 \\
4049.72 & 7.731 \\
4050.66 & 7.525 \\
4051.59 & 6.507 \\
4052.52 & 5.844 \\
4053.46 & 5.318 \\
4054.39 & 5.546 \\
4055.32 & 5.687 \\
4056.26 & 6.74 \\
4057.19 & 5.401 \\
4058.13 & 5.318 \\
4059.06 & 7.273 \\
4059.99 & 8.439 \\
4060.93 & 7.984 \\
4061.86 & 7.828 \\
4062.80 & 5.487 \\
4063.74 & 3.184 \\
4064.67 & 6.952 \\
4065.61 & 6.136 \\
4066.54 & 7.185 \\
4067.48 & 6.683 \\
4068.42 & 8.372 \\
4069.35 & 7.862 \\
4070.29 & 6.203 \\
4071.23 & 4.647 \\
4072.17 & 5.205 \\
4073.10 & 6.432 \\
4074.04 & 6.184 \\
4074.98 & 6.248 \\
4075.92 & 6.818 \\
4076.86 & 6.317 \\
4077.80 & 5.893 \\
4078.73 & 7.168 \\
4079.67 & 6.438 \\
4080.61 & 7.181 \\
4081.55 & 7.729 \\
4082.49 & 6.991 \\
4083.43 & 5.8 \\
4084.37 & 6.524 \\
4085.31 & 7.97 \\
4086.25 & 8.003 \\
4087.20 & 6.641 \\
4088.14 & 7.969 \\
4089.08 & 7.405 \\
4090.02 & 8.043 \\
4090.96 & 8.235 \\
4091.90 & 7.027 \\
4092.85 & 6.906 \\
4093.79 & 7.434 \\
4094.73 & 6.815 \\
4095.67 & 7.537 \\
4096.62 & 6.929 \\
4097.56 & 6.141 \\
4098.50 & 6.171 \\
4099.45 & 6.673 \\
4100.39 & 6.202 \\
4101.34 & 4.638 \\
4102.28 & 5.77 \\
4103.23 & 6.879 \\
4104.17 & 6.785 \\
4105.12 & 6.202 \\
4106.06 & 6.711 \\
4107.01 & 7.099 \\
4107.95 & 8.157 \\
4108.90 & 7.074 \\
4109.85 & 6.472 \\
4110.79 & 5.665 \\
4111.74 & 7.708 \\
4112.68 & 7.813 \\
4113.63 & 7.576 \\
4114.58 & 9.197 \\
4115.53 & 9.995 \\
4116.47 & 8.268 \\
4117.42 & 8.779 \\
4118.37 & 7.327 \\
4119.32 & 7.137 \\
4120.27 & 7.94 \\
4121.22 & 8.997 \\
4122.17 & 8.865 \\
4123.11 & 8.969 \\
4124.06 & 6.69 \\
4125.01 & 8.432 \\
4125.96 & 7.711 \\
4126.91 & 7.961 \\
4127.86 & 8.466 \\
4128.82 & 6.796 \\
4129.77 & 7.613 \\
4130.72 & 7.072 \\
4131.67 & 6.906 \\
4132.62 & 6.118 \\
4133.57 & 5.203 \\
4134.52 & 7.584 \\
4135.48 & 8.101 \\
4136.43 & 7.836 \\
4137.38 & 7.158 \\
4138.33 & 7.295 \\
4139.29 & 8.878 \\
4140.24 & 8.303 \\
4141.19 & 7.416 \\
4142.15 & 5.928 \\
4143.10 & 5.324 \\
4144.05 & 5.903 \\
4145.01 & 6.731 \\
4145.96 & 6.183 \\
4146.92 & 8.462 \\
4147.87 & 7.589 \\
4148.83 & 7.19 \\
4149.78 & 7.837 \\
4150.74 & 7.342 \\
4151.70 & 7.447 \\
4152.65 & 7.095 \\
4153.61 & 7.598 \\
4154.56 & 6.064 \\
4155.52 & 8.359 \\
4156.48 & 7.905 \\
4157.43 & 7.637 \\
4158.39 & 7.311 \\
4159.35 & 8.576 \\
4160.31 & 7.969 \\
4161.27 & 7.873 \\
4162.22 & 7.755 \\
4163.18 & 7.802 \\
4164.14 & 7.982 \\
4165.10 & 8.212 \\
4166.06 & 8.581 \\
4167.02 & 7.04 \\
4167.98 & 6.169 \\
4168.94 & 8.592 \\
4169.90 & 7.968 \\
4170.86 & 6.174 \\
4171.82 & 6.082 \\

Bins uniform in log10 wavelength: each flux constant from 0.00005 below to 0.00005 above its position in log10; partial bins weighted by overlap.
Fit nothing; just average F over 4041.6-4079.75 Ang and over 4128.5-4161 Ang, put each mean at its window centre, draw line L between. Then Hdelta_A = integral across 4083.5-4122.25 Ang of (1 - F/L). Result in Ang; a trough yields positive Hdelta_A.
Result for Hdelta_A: -2.6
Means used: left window 6.37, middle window 7.28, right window 7.26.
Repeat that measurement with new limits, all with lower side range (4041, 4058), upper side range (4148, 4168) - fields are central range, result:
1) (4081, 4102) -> -0.68 Ang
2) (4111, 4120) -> -1.32 Ang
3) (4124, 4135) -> 0.04 Ang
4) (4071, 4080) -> 0.53 Ang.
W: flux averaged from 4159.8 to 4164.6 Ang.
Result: 7.88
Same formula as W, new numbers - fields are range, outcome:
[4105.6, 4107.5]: 6.93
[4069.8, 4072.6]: 5.35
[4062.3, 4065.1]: 5.2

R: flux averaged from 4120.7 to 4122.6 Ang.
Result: 8.9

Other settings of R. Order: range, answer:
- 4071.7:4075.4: 6.02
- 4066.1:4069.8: 7.53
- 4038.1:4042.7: 8.18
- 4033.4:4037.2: 7.41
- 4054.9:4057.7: 5.92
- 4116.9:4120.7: 7.79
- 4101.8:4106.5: 6.47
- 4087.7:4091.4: 7.92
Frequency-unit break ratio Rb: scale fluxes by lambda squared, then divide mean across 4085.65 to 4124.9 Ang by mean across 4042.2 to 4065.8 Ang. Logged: 1.21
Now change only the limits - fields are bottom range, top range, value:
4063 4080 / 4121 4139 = 1.23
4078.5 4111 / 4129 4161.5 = 1.08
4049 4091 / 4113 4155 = 1.16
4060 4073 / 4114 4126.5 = 1.31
